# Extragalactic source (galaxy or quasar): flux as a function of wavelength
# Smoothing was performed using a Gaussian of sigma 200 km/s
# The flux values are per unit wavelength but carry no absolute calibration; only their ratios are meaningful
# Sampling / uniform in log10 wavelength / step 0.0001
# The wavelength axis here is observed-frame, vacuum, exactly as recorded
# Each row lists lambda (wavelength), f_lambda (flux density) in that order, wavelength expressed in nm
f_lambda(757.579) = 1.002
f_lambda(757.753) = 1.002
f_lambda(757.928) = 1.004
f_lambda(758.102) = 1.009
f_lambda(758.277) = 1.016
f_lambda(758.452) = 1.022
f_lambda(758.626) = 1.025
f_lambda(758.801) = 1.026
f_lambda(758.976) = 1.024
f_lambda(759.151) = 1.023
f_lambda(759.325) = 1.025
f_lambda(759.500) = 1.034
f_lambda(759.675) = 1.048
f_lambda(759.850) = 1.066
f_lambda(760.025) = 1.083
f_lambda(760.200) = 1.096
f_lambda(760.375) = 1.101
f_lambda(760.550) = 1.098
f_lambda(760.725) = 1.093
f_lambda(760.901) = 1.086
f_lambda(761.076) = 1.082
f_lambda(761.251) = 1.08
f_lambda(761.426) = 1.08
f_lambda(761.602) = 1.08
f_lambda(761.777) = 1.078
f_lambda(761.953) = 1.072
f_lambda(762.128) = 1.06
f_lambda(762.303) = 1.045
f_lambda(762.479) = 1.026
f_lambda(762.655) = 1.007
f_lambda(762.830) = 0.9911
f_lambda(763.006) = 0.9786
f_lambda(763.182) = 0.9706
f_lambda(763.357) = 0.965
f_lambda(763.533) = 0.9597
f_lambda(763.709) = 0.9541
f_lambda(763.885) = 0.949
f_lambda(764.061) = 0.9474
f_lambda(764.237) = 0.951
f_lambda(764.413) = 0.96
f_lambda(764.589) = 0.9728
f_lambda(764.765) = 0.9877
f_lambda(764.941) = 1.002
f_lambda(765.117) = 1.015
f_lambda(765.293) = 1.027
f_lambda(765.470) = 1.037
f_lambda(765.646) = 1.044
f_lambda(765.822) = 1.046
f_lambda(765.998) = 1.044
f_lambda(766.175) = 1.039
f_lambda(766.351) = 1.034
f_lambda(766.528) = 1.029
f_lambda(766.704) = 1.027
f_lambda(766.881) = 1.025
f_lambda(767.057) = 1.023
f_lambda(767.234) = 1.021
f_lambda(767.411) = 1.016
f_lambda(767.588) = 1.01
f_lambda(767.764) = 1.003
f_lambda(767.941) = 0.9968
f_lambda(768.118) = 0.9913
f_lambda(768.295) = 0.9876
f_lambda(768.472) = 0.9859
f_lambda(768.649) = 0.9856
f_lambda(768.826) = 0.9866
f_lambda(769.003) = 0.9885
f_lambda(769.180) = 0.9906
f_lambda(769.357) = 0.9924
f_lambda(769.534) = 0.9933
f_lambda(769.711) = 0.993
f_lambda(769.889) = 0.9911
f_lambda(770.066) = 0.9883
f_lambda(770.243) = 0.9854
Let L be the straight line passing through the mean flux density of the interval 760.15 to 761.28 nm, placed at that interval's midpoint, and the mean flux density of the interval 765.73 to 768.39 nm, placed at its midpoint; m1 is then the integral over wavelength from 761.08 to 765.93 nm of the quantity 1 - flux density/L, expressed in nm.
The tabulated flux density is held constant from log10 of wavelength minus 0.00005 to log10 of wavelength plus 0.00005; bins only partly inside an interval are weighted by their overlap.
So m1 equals 0.22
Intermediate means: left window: 1.09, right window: 1.02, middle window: 1.01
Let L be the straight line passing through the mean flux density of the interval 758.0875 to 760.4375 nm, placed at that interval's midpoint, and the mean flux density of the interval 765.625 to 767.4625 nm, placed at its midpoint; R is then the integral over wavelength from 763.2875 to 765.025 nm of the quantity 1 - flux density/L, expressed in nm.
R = 0.118 nm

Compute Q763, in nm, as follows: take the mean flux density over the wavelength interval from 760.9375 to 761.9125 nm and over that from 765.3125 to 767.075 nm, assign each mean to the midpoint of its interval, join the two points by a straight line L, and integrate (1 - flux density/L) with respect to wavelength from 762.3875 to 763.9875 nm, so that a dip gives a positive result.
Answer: 0.13 nm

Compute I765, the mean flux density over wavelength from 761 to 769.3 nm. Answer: 1.01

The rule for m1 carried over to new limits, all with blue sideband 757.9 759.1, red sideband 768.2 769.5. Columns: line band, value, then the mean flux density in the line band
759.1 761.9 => -0.17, 1.07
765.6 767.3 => -0.06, 1.03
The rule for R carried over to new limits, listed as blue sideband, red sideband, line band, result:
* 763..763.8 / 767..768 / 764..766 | -0.04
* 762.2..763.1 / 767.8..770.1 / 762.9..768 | 0.00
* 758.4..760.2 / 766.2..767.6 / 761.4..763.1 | -0.01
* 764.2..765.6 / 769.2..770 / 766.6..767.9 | -0.03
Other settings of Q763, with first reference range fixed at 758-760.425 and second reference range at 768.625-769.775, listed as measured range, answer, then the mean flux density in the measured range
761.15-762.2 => -0.047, 1.08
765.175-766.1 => -0.027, 1.04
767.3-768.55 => -0.002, 0.999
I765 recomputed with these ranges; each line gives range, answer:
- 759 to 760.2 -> 1.05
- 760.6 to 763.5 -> 1.04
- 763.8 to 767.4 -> 1.01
